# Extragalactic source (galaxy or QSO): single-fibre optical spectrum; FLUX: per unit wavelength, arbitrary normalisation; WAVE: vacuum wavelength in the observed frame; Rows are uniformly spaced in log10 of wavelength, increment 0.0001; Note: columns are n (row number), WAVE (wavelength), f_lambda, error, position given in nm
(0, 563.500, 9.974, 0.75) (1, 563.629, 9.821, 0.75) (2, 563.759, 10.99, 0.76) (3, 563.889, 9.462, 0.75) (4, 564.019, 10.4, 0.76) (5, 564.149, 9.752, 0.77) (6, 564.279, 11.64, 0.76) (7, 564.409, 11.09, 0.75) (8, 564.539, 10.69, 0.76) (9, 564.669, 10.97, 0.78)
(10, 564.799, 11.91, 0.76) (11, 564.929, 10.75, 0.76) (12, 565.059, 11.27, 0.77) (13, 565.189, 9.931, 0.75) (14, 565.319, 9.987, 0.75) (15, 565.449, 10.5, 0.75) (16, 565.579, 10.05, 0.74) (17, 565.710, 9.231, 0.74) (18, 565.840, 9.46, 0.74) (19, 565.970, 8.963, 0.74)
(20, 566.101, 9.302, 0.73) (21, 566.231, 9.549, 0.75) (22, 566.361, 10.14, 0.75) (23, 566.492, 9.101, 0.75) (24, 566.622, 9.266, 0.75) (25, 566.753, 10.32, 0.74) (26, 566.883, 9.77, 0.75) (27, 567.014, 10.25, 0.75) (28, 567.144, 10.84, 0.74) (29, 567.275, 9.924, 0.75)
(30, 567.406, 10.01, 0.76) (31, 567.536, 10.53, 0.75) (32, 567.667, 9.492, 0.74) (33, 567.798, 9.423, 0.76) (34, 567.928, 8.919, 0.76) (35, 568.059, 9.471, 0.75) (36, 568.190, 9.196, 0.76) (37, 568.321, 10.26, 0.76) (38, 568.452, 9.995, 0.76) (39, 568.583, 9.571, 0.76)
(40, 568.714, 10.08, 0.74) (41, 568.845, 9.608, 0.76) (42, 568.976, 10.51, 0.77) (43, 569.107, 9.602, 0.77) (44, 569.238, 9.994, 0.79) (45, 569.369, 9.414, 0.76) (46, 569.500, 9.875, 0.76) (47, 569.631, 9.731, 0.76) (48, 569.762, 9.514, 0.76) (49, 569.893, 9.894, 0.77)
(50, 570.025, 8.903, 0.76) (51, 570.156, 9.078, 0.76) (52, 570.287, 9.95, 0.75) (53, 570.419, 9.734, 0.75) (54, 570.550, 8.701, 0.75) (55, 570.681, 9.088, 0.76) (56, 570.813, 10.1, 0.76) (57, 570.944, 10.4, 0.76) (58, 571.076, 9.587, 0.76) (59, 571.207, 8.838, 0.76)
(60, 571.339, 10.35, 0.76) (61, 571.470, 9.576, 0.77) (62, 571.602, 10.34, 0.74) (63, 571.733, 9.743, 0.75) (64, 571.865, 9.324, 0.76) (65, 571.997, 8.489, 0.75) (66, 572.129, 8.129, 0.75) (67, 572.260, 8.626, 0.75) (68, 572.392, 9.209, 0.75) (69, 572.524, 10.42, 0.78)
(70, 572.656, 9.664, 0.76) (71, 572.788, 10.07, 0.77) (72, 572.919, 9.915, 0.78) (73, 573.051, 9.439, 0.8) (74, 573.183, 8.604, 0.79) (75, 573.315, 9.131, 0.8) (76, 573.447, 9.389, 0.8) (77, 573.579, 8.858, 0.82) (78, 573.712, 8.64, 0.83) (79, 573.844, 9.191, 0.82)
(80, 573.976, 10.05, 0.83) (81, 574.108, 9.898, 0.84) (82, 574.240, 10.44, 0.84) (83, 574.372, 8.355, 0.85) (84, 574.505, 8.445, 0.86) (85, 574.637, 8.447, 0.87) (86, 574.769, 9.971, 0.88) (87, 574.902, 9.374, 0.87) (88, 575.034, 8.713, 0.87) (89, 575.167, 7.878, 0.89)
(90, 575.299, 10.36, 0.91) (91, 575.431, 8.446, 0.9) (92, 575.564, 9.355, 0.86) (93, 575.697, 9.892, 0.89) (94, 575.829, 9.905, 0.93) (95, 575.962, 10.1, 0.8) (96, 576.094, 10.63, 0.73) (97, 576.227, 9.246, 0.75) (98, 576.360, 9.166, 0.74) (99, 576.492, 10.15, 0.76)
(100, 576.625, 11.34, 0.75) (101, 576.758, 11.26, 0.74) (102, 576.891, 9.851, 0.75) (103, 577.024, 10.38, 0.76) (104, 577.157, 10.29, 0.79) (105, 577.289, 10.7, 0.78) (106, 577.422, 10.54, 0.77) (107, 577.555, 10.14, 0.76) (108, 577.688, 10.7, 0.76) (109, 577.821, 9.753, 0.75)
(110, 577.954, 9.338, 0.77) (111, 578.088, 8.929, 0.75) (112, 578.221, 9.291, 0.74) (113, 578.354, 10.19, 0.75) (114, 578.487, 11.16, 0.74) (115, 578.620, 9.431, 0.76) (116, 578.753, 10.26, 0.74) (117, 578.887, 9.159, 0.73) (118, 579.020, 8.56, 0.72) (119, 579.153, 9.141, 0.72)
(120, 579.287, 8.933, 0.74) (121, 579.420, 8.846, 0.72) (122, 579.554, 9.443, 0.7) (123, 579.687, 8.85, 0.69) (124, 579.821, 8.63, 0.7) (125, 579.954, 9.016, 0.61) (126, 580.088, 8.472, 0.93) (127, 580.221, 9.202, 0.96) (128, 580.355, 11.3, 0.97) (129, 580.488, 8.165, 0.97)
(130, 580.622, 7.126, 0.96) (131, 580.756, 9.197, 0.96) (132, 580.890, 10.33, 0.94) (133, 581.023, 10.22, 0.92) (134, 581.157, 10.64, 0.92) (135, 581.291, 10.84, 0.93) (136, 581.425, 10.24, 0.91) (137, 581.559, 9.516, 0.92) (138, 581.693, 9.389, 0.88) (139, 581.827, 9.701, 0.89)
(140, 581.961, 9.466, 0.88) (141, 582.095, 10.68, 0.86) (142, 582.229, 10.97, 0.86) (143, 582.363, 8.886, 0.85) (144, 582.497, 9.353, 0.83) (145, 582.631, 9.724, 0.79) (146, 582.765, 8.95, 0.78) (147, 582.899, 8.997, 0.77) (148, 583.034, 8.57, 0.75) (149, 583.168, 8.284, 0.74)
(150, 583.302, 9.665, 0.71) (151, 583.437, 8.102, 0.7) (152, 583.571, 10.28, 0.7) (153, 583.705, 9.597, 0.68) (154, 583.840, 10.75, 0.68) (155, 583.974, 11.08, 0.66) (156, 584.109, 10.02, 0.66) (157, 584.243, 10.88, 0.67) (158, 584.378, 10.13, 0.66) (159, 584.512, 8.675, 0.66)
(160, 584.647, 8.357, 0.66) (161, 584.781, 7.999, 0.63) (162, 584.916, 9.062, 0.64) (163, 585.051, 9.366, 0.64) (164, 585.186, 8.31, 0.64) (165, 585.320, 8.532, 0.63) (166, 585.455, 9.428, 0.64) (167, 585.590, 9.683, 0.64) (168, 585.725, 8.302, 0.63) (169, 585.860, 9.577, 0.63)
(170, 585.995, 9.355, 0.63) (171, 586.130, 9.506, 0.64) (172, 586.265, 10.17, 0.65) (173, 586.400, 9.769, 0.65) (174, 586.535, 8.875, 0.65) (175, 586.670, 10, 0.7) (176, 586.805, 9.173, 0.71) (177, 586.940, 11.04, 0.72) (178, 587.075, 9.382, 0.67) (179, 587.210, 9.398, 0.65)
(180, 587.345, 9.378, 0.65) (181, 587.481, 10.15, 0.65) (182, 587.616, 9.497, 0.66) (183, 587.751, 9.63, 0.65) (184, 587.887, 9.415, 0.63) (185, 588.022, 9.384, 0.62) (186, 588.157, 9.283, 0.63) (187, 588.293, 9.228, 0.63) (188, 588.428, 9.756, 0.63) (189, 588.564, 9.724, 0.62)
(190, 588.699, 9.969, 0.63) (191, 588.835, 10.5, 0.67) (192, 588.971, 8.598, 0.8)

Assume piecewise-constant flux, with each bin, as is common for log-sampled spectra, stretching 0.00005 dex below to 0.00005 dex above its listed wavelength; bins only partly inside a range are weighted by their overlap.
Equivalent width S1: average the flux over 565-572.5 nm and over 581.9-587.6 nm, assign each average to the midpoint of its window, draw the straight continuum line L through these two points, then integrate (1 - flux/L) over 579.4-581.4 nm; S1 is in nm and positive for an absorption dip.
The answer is 0.03 nm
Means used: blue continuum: 9.67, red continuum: 9.47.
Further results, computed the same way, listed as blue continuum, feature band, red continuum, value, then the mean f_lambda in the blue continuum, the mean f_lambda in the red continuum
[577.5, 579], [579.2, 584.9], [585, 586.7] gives 0.05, 9.81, 9.28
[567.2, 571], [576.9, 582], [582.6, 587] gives -0.07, 9.69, 9.39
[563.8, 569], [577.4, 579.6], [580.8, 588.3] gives 0.02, 10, 9.56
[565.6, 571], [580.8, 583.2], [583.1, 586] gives -0.08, 9.69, 9.34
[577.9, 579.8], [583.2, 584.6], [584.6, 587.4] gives -0.08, 9.37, 9.28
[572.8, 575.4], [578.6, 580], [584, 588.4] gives 0.03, 9.23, 9.42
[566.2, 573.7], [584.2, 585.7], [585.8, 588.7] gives 0.08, 9.6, 9.62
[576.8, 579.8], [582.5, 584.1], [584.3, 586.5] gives -0.03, 9.72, 9.14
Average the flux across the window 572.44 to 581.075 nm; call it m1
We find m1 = 9.54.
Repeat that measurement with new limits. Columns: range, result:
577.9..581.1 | 9.3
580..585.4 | 9.47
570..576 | 9.37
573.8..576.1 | 9.39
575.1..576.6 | 9.61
